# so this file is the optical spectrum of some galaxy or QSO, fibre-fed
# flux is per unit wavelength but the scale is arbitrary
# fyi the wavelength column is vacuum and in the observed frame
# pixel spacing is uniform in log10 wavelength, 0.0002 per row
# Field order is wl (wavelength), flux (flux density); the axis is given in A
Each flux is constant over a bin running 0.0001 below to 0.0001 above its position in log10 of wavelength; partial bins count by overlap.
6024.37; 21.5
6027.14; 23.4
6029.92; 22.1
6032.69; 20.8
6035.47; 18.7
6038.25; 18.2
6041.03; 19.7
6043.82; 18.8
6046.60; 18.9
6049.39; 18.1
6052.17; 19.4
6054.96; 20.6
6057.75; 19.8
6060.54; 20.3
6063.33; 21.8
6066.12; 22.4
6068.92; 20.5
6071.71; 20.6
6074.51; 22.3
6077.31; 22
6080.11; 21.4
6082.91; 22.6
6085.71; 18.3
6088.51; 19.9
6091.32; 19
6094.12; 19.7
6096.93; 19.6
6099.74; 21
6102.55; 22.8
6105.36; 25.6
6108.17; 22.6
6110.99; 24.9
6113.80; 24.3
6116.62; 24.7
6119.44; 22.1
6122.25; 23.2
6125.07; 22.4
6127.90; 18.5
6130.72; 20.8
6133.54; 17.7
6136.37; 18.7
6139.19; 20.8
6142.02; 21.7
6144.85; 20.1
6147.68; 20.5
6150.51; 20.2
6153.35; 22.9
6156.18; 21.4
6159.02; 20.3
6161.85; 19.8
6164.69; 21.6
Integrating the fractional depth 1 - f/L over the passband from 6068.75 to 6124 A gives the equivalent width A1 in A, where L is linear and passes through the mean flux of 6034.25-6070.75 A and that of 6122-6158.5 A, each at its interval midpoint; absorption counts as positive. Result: -4.62 A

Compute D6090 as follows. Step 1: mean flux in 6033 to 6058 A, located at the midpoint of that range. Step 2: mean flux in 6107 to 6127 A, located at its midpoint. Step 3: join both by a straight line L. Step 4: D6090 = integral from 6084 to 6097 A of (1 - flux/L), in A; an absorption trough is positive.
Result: 1.46 A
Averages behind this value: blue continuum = 19.2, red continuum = 23.3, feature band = 19.4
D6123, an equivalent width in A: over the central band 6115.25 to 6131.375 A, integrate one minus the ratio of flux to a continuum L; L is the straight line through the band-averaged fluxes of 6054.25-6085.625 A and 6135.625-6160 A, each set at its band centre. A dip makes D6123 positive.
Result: -0.8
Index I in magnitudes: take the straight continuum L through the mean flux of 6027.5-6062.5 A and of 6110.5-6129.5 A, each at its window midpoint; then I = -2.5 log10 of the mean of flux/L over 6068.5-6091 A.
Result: 0.014 mag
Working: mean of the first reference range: 19.8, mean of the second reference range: 22.8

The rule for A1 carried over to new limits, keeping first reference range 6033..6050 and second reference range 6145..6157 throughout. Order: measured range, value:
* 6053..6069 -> -1.3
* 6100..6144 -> -3.2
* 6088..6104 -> -0.3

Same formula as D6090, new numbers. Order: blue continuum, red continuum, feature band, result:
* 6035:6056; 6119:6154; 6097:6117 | -3.2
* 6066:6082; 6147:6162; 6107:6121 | -1.7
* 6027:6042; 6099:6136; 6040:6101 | 2.4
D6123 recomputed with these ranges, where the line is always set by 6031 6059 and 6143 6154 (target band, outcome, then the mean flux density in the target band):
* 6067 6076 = -0.7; 21.2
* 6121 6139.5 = 0.3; 20.2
